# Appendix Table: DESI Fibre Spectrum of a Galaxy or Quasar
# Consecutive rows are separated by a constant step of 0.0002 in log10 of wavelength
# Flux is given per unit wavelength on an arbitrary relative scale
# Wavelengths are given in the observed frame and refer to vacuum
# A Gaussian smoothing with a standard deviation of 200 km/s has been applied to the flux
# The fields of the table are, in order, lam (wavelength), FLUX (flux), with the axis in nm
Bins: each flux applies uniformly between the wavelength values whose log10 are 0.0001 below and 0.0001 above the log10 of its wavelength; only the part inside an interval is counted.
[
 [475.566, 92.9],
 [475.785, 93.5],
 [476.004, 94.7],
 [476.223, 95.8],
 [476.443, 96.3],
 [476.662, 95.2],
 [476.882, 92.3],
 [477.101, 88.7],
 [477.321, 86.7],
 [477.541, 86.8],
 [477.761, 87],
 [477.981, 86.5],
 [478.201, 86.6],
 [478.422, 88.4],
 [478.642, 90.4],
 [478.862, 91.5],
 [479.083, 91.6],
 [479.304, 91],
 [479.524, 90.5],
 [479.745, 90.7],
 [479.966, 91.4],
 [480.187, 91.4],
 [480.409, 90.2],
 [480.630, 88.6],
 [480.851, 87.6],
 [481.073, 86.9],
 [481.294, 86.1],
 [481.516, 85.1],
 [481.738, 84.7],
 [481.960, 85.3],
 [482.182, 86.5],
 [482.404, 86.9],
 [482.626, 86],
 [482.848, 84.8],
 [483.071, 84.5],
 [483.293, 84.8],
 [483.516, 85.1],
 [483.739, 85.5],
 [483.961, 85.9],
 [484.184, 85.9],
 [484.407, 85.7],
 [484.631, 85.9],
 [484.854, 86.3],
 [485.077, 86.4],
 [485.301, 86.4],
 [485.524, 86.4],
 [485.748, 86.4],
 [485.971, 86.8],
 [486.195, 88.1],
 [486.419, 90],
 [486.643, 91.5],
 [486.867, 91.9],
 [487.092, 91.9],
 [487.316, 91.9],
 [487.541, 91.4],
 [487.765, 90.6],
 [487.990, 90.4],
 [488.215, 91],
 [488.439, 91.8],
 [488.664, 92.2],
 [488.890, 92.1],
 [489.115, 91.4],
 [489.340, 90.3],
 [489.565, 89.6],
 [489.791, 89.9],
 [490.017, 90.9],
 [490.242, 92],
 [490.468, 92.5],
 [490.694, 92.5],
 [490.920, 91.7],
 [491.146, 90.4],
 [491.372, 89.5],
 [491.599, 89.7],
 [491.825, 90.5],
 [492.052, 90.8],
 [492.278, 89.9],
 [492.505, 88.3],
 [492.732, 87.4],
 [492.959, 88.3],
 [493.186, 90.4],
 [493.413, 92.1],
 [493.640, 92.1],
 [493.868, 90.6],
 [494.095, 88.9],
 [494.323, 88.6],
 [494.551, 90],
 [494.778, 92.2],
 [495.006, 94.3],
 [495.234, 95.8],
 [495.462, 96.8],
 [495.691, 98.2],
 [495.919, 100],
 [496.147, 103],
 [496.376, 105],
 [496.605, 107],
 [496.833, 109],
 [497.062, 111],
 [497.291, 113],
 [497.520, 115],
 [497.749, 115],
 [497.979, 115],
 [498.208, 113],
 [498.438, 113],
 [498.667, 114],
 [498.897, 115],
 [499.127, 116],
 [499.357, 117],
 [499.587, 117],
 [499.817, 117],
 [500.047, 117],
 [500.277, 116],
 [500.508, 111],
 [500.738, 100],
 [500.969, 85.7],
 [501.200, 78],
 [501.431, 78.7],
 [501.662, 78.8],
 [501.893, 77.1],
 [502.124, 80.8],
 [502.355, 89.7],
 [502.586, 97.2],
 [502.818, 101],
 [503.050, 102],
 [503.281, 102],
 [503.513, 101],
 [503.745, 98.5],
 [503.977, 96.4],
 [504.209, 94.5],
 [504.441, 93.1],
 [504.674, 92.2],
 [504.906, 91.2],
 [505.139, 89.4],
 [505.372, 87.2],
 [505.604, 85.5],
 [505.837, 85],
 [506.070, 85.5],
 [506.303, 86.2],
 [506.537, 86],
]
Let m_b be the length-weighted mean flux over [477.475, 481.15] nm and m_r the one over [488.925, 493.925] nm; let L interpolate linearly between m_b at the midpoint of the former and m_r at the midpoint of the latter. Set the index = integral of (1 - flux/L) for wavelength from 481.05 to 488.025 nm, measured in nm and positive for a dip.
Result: 0.201 nm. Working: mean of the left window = 89.3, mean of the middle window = 87.2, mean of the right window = 90.5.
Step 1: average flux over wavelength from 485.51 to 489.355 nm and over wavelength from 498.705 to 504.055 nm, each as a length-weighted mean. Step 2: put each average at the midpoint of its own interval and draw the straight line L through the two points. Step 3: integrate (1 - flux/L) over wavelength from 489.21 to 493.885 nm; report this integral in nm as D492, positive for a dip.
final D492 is 0.14 nm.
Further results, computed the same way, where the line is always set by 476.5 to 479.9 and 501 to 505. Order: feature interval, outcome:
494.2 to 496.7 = -0.18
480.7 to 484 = 0.16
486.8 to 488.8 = -0.03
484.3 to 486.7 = 0.08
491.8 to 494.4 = 0.02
